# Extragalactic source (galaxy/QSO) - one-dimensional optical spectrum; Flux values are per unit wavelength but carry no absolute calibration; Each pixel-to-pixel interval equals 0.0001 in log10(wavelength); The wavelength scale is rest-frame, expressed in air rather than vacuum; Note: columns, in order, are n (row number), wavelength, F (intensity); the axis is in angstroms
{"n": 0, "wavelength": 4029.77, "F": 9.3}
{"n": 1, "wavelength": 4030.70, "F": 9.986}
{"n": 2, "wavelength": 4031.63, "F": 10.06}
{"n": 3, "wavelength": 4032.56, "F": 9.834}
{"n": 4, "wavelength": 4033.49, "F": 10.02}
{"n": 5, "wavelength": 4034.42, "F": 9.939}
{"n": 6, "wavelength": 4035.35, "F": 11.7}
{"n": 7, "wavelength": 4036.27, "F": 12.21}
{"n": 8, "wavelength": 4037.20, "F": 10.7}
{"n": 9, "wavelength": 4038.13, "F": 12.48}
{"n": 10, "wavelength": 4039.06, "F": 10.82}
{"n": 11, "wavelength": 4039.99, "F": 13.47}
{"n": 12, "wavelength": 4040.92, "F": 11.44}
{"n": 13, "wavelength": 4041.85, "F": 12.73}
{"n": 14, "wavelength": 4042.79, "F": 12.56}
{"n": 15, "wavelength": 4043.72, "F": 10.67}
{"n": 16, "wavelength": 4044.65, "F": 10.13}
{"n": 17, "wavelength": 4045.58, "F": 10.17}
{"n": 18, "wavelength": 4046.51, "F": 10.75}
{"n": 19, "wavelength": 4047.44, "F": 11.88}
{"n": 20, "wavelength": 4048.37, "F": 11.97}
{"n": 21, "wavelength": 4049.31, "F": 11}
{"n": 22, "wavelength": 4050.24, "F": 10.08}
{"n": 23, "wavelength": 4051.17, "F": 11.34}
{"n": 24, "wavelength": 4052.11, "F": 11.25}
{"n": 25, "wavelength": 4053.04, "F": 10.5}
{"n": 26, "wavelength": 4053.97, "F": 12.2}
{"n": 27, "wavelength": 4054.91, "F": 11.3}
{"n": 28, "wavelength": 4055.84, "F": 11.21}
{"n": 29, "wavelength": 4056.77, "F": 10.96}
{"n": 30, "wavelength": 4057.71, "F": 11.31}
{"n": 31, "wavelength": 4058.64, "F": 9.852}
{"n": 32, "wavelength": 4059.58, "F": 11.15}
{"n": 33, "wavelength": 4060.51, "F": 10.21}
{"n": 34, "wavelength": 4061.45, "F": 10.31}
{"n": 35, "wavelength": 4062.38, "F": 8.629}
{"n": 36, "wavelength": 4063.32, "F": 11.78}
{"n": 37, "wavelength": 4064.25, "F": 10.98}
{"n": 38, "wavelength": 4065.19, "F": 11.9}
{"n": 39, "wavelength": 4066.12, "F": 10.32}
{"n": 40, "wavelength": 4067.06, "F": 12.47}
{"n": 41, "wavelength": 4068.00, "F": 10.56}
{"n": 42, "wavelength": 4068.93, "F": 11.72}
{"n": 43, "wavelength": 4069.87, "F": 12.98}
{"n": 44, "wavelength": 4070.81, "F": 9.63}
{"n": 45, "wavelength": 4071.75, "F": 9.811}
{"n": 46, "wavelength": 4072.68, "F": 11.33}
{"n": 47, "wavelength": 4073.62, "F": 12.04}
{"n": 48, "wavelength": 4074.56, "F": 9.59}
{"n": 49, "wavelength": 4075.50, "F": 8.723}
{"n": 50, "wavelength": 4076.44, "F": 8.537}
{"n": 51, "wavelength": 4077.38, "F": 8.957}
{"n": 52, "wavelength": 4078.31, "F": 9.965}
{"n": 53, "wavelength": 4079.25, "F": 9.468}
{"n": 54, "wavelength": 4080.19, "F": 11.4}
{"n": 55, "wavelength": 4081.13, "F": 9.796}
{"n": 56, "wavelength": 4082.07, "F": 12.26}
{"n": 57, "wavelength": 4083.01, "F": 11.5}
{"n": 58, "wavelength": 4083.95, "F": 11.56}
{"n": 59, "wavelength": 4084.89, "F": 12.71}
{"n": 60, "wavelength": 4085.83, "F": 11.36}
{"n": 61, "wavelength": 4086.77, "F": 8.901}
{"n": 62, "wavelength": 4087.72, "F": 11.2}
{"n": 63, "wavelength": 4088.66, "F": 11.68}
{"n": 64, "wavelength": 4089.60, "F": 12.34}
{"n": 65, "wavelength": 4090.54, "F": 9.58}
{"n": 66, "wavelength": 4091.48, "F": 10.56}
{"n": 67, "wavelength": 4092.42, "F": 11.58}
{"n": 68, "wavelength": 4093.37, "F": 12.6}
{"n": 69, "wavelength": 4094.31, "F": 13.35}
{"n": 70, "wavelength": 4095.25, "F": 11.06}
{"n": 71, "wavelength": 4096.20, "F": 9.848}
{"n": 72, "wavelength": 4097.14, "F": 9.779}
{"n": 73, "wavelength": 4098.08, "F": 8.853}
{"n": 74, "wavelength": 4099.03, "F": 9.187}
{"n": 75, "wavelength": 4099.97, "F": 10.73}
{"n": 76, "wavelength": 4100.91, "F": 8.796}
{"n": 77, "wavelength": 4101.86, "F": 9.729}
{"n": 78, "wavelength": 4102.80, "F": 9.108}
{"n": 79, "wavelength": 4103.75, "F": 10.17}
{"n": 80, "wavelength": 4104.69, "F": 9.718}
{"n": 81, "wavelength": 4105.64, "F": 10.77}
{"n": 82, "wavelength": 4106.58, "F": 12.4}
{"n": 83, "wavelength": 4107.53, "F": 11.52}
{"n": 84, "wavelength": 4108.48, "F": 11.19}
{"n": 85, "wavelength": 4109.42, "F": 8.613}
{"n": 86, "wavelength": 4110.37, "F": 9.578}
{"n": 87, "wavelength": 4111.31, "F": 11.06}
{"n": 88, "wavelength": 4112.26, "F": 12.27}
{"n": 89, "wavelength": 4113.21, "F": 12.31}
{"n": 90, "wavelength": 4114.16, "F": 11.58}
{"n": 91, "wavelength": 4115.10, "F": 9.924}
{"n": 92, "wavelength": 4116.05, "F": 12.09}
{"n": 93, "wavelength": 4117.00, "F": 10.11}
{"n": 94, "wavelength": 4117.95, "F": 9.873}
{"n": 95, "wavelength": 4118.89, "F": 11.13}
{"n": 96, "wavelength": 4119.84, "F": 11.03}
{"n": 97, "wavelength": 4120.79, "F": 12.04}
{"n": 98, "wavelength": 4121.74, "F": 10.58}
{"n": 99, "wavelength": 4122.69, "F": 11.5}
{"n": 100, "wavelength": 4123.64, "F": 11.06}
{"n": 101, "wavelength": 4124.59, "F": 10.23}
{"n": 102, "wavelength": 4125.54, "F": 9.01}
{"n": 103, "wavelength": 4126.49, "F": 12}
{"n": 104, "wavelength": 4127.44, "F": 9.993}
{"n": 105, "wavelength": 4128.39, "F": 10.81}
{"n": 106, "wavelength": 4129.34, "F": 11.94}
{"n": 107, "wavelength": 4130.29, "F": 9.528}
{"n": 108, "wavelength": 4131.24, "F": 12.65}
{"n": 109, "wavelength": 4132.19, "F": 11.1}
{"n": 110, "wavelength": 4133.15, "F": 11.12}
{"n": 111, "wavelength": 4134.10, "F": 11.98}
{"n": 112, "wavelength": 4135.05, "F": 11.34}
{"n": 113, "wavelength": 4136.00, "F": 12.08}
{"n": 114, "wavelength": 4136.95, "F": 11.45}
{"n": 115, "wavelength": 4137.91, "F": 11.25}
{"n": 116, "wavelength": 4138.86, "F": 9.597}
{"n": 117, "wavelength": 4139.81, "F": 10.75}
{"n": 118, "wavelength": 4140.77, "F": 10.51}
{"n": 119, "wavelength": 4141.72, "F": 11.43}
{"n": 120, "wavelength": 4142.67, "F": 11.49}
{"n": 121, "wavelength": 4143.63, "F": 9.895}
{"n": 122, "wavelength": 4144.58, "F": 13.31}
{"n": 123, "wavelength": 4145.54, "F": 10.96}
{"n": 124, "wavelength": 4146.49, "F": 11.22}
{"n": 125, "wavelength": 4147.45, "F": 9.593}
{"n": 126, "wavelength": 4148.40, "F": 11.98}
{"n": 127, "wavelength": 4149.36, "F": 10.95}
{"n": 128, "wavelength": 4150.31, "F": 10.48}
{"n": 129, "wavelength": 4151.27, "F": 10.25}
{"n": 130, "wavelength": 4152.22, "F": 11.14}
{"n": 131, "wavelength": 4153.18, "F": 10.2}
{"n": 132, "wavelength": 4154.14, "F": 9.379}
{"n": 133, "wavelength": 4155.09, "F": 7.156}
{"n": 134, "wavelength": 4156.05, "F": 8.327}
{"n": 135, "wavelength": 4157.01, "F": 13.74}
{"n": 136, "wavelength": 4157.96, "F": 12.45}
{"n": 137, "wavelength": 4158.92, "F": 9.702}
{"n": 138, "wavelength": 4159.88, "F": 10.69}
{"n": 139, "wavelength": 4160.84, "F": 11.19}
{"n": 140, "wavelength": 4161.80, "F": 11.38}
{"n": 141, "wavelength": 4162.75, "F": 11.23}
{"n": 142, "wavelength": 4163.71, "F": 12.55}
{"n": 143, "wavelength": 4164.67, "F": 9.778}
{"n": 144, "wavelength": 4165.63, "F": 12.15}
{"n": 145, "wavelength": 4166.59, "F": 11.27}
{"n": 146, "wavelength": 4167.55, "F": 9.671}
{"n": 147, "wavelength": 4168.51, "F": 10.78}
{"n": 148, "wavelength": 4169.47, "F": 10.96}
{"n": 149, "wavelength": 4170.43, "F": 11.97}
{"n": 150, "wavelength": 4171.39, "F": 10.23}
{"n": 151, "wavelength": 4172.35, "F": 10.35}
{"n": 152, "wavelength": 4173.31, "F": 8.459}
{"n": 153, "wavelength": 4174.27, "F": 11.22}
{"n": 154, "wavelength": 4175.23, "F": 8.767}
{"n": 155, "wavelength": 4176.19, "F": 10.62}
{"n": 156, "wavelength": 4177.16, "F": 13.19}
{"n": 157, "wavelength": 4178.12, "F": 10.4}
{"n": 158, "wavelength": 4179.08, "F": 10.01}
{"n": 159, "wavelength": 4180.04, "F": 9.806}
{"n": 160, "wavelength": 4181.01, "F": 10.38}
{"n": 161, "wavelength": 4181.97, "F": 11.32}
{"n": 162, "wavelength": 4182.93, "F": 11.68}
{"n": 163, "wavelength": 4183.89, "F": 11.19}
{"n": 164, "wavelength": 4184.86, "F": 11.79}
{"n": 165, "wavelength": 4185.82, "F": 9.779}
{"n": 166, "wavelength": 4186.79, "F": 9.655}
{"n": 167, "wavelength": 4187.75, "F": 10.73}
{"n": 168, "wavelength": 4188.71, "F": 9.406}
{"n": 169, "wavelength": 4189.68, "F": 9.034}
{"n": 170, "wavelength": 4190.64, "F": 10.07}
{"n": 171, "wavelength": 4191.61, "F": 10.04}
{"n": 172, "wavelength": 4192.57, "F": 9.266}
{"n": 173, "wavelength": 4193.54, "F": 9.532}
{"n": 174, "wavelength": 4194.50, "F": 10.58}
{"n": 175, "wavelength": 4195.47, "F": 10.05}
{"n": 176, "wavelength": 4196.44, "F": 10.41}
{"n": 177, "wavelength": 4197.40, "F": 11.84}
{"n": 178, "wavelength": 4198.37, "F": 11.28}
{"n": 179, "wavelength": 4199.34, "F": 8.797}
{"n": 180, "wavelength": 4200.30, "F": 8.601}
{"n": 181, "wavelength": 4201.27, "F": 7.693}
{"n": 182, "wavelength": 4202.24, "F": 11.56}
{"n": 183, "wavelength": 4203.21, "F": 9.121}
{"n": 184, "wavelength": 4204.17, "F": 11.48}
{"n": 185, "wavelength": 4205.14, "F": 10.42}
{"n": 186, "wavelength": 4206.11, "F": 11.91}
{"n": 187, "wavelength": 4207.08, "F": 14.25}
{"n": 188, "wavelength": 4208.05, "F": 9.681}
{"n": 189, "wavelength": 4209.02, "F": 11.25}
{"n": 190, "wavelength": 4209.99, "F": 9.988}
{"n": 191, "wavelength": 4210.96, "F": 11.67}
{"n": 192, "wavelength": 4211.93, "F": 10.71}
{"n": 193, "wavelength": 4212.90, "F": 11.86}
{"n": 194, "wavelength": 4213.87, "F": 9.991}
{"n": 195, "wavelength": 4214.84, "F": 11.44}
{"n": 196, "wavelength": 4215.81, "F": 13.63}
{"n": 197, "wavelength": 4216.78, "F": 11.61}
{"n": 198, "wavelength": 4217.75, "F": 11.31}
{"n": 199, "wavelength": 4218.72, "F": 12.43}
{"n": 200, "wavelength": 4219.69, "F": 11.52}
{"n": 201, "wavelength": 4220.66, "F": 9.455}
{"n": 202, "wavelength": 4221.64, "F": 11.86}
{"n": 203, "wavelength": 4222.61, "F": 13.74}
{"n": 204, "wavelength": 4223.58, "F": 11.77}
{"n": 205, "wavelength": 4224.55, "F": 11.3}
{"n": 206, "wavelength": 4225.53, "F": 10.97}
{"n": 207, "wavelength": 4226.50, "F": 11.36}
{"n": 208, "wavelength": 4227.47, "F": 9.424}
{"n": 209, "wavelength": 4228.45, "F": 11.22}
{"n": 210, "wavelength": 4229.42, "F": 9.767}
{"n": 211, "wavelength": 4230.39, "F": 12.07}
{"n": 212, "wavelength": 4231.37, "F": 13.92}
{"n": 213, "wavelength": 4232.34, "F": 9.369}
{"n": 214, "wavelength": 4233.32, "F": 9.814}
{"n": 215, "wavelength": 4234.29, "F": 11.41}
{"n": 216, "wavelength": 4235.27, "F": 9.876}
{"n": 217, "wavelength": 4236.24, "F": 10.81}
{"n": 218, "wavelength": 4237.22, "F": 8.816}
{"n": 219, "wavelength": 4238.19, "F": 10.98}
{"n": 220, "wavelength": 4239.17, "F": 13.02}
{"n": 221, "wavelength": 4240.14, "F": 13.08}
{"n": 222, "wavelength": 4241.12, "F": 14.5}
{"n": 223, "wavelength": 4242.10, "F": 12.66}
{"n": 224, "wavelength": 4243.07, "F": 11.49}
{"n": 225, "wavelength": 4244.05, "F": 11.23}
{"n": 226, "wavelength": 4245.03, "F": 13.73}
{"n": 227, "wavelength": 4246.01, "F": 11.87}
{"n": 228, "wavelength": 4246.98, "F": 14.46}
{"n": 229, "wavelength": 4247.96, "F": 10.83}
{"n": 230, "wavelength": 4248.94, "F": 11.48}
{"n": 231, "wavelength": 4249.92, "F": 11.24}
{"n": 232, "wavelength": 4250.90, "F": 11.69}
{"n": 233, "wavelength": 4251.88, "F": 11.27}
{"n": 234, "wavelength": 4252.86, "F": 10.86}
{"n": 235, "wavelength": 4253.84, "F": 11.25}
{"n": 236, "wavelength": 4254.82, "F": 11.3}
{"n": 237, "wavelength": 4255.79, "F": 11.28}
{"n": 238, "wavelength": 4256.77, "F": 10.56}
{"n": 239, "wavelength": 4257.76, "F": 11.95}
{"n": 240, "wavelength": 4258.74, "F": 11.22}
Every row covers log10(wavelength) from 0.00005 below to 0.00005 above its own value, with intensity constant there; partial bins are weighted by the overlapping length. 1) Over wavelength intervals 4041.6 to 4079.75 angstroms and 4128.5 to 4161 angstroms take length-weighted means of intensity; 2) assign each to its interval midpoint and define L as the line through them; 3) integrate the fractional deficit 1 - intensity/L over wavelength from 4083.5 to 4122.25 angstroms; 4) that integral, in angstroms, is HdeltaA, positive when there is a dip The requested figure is 0.2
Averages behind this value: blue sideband 10.8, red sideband 10.9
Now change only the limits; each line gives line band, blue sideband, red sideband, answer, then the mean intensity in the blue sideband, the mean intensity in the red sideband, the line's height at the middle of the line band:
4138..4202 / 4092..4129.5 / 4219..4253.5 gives 3.2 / 10.7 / 11.5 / 11.1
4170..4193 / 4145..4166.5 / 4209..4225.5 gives 1.4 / 10.8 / 11.5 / 11.1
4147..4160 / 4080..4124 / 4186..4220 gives 0.4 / 10.8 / 10.6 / 10.7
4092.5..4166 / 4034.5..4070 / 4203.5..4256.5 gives 3.3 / 11.2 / 11.5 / 11.3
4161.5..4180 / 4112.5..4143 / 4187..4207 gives -0.4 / 11.1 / 10.2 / 10.5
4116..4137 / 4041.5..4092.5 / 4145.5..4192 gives -0.6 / 10.9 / 10.6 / 10.7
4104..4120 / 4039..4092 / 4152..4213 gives -0.1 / 10.9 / 10.5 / 10.8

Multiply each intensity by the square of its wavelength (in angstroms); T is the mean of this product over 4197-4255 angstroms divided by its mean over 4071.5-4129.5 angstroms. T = 1.1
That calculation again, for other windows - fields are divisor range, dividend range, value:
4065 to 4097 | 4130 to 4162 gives 1.03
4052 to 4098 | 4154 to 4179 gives 1.03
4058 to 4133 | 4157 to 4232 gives 1.06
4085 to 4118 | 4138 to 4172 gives 1.04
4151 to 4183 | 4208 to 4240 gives 1.08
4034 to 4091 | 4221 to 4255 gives 1.14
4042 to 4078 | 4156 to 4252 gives 1.09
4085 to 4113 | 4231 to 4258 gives 1.17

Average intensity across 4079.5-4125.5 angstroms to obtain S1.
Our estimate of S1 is 10.8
